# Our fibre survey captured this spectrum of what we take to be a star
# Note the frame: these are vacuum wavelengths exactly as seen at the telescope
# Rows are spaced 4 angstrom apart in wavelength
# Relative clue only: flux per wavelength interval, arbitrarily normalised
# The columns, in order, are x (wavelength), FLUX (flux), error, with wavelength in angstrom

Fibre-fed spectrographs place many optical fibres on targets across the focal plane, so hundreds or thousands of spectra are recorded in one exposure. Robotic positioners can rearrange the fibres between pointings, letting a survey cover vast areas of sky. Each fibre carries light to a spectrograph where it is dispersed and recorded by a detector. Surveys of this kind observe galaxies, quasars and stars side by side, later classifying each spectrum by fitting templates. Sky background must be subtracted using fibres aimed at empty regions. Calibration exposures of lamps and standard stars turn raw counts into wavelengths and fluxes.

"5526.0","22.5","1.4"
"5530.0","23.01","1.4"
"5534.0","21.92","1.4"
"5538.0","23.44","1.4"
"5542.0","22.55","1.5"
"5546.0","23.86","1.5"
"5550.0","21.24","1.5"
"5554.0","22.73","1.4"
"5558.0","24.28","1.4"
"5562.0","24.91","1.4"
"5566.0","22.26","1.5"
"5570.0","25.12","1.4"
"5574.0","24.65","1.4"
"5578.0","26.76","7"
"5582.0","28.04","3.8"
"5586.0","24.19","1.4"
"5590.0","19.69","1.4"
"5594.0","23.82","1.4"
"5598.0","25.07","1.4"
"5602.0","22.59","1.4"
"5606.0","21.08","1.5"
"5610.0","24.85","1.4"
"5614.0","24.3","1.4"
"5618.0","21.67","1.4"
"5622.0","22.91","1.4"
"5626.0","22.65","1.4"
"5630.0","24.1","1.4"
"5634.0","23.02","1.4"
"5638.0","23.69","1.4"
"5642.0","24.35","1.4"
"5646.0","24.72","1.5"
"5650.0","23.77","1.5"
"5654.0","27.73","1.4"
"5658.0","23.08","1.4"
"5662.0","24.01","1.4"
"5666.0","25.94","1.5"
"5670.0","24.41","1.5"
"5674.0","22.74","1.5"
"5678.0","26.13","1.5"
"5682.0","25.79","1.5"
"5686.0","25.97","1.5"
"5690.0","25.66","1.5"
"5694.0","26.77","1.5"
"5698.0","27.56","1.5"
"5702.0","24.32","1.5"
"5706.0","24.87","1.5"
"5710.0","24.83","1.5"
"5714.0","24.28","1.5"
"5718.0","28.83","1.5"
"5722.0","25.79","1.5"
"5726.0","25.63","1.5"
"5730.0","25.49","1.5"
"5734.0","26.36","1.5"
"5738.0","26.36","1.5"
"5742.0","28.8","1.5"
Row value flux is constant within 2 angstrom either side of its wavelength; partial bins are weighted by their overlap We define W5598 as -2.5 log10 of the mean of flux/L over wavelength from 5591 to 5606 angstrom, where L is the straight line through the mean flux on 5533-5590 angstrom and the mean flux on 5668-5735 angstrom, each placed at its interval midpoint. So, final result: 0.05 mag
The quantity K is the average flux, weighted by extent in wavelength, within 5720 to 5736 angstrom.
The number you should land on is 25.8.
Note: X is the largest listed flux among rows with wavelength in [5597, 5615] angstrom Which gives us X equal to 25.07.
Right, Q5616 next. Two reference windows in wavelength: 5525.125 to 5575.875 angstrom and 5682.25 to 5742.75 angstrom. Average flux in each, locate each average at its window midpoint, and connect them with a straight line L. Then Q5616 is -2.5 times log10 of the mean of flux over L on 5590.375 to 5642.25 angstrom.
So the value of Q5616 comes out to 0.05 mag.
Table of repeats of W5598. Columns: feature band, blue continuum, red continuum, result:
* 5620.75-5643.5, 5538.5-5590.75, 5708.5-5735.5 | 0.06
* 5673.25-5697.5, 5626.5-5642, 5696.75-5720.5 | -0.03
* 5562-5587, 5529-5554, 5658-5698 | -0.08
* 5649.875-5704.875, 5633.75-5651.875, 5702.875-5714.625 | -0.04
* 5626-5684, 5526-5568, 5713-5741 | 0.02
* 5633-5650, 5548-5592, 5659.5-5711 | 0.04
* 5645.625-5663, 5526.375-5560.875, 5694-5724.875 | 0.01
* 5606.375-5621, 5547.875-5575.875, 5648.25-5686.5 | 0.04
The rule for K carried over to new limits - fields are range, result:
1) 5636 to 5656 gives 24.9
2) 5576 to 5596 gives 24.5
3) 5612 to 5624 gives 23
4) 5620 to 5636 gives 23.2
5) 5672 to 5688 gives 25.2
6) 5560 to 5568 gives 23.6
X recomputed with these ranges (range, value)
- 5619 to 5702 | 27.73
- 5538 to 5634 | 28.04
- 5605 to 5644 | 24.85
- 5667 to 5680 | 26.13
